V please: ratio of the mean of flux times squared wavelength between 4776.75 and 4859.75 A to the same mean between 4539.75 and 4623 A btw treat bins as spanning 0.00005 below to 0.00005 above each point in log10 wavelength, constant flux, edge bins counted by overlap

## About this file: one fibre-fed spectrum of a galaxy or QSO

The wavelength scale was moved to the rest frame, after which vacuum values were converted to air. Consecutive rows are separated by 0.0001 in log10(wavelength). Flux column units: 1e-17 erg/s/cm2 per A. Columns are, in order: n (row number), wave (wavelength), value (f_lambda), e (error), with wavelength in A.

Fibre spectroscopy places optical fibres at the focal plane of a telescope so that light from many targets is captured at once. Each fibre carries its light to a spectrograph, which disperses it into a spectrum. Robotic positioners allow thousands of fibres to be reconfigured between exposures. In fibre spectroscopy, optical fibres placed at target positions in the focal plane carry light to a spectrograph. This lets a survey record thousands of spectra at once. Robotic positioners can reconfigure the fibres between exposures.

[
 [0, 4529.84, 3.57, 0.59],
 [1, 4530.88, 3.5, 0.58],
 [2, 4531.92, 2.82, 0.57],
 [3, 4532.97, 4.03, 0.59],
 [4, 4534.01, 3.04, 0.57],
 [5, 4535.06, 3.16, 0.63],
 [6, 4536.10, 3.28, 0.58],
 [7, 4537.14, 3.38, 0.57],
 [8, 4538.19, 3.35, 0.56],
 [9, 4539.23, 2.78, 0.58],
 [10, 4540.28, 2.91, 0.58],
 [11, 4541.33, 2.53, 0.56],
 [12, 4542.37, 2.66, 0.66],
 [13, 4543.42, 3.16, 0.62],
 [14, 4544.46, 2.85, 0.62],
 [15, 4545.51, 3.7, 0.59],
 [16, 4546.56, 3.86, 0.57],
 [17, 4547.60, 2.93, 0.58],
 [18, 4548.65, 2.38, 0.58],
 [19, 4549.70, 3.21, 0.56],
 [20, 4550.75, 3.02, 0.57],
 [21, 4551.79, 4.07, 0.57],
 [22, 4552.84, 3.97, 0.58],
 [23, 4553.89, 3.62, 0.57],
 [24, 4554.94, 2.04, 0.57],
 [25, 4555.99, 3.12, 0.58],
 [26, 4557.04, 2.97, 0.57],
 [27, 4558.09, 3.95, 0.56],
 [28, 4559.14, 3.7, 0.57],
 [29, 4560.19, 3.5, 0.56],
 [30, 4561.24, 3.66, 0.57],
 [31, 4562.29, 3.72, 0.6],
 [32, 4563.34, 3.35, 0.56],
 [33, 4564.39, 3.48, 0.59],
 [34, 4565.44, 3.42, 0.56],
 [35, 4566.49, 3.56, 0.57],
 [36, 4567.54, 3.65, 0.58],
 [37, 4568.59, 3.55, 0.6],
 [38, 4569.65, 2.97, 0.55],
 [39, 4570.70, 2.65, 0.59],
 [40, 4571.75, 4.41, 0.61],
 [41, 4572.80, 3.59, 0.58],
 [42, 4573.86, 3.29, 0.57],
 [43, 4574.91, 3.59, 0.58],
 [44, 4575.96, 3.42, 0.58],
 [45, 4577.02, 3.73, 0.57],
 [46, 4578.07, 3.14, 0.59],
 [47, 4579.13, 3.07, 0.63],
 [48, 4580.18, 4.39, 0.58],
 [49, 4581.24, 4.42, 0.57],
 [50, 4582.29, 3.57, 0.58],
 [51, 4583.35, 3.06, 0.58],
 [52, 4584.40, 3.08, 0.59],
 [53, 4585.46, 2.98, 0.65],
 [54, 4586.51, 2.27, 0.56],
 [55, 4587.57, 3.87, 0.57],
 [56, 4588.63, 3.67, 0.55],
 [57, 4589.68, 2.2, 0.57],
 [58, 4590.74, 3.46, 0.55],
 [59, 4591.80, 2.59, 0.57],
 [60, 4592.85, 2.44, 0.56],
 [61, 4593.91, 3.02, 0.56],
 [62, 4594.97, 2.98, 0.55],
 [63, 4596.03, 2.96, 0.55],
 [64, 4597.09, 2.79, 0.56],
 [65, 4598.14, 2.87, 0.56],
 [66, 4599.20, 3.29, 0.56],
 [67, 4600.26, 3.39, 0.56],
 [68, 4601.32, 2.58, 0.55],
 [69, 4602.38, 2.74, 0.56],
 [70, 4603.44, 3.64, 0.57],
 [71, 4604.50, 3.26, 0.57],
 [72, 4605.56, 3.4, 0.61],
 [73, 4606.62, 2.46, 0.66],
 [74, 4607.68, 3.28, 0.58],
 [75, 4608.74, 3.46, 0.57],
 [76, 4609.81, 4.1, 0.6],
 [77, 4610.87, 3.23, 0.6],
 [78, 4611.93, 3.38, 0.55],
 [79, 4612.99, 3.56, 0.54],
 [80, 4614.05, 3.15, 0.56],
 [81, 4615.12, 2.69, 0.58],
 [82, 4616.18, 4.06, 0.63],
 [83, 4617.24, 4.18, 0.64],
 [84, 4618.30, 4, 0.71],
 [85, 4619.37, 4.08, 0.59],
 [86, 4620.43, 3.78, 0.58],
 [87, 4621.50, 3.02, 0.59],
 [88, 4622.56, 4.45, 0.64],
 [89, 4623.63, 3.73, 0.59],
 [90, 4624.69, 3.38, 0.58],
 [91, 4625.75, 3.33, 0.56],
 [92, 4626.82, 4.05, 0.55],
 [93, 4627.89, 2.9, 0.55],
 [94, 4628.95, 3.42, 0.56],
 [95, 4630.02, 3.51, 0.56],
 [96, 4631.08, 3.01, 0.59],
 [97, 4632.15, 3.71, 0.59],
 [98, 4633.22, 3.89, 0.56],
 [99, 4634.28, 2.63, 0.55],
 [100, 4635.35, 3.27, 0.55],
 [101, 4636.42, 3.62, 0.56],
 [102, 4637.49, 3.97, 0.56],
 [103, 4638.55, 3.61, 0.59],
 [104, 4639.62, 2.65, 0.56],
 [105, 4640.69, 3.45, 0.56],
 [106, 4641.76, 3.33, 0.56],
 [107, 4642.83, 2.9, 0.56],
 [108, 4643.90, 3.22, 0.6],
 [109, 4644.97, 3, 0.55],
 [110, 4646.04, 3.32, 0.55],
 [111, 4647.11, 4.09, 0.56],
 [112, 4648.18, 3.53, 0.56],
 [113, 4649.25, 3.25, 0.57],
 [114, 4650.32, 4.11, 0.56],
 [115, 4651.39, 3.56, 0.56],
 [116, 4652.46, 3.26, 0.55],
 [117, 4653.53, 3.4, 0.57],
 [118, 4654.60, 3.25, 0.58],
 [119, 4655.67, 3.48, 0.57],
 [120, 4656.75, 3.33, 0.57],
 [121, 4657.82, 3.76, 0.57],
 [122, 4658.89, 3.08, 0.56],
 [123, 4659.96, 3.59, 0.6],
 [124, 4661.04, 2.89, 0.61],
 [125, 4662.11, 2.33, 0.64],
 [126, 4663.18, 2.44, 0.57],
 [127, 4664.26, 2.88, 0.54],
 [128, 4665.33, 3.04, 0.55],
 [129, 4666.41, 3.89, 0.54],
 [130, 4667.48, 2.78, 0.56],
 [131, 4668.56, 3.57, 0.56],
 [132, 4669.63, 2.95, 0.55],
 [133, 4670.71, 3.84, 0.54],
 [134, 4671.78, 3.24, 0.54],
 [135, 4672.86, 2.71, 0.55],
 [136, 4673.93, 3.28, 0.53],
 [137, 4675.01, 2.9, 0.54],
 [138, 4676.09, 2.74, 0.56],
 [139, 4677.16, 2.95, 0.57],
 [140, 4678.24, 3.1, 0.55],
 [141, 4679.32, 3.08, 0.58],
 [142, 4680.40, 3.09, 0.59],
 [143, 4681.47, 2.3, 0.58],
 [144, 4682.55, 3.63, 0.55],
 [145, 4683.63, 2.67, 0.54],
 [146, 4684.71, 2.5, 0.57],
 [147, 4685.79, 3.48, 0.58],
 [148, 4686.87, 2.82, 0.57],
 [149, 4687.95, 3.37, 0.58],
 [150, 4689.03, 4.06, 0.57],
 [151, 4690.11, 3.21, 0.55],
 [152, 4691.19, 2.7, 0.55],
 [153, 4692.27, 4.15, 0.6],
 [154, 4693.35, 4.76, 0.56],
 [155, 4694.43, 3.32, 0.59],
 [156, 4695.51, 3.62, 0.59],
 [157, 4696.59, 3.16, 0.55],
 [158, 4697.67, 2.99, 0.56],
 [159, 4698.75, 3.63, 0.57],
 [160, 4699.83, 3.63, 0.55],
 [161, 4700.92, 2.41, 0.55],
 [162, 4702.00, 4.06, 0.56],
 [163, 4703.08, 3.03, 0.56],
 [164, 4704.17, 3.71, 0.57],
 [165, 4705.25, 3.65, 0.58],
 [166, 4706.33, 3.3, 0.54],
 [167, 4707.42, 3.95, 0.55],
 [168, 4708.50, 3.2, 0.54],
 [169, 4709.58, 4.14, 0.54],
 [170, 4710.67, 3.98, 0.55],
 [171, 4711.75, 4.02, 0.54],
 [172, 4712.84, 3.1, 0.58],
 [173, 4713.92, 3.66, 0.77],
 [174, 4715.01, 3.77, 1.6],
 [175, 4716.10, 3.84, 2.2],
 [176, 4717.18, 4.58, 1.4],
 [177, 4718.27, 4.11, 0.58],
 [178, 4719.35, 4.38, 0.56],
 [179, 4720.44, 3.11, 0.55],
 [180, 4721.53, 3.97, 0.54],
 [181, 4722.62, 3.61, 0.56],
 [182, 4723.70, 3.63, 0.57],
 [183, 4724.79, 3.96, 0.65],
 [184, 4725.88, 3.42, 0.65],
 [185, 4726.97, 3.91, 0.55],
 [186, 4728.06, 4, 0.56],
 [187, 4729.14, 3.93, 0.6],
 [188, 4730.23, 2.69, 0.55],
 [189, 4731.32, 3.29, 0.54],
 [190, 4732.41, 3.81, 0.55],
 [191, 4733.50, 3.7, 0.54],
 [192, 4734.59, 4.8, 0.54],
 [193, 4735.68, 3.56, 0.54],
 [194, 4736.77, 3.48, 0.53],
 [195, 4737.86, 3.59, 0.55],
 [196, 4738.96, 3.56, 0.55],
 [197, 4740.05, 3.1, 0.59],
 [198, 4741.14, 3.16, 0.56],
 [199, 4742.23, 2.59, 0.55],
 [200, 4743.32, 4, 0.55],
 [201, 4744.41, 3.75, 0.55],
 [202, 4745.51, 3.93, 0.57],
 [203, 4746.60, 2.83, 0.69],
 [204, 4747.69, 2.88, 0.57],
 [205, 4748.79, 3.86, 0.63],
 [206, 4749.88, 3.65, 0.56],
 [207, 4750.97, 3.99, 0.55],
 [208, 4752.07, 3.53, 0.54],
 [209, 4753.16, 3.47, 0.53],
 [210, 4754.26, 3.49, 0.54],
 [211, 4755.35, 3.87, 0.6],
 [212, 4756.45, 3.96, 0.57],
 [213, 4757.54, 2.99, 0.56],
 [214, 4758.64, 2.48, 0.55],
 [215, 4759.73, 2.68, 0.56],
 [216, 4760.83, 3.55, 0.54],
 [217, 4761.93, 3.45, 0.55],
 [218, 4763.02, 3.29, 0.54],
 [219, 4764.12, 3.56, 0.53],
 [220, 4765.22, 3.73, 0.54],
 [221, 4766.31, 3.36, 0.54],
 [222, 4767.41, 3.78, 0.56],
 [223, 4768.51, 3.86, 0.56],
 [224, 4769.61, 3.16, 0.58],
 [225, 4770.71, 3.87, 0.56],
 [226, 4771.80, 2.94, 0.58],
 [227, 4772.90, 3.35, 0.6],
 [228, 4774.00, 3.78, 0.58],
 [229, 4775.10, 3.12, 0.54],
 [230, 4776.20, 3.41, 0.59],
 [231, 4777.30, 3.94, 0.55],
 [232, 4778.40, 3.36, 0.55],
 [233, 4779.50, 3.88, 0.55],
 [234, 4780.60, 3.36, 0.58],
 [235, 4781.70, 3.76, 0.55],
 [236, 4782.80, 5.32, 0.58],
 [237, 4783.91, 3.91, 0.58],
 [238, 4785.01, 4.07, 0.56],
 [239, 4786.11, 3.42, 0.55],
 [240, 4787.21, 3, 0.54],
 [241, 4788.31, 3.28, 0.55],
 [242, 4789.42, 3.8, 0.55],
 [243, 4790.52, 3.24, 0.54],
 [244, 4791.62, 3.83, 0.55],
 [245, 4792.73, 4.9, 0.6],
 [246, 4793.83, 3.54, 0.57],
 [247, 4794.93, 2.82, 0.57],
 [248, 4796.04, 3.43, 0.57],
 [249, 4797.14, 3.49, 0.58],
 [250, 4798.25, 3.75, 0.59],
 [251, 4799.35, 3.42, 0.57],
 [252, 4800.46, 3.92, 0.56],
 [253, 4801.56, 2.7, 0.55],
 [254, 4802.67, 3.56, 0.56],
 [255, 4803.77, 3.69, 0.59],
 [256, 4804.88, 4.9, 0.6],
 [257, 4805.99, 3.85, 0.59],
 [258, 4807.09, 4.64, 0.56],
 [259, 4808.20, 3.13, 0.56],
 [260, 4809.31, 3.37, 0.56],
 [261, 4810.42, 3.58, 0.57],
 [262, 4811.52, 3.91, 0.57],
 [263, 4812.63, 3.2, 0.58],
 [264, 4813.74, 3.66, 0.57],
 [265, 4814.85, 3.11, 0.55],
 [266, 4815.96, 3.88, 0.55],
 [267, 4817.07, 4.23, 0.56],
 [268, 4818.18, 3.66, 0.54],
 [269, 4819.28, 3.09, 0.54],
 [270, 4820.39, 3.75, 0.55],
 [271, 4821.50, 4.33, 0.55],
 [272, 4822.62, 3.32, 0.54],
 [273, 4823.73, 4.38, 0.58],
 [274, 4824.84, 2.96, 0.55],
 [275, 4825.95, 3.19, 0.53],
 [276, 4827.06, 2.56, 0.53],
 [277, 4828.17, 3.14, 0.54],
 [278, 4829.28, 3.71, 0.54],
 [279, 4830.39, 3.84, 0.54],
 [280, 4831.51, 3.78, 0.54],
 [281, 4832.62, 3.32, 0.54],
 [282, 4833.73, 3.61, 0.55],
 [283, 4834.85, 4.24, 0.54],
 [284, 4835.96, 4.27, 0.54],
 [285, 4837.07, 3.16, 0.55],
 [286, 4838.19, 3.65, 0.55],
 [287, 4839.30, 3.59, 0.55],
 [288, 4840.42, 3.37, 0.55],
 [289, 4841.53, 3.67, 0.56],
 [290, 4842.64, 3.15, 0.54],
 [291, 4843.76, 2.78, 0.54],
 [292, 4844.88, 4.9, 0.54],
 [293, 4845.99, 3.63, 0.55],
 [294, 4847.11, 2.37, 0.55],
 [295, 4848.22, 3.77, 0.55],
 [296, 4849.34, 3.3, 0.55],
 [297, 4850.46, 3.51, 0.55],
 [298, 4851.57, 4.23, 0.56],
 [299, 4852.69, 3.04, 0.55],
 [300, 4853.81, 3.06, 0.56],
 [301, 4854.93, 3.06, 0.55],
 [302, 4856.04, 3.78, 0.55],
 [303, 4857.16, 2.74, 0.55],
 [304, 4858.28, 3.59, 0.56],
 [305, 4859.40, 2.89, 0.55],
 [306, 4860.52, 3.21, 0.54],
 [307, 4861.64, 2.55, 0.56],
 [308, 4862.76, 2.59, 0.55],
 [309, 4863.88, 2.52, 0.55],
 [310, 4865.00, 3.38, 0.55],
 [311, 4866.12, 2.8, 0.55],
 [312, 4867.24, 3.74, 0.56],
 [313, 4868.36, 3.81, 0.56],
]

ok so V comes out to 1.20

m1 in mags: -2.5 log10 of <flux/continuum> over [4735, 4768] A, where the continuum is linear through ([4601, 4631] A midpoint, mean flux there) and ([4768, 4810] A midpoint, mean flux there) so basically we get 0.05 mag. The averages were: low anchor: 3.46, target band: 3.44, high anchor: 3.65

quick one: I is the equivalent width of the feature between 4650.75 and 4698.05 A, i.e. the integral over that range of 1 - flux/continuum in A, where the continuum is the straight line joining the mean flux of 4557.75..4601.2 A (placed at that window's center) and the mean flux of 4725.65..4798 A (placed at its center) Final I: 3.2 A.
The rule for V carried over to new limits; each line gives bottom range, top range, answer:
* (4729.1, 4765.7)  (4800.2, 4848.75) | 1.07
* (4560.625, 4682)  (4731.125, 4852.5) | 1.16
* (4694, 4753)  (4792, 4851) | 1.04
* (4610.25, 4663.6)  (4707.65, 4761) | 1.10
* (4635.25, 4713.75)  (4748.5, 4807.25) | 1.13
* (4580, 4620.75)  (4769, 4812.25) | 1.21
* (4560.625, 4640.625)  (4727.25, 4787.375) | 1.13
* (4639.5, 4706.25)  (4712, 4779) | 1.12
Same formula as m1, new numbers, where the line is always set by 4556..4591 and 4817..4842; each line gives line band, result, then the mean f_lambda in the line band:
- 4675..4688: 0.182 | 2.96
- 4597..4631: 0.013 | 3.42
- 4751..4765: 0.048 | 3.39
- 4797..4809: -0.047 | 3.73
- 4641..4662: 0.036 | 3.37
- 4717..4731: -0.072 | 3.76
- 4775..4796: -0.038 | 3.69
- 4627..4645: 0.047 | 3.32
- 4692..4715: -0.025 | 3.59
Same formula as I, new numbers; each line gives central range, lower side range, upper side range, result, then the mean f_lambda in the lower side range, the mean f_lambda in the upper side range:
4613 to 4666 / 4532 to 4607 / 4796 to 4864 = -1.37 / 3.25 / 3.5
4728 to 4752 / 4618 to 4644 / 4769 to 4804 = 0.11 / 3.47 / 3.59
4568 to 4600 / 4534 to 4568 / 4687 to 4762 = 0.82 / 3.28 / 3.57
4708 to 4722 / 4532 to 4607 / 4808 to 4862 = -1.91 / 3.25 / 3.48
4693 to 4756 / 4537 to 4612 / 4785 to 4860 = -3.39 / 3.26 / 3.55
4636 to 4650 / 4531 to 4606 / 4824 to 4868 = -0.45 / 3.26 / 3.36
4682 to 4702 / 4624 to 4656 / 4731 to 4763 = 0.49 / 3.41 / 3.48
